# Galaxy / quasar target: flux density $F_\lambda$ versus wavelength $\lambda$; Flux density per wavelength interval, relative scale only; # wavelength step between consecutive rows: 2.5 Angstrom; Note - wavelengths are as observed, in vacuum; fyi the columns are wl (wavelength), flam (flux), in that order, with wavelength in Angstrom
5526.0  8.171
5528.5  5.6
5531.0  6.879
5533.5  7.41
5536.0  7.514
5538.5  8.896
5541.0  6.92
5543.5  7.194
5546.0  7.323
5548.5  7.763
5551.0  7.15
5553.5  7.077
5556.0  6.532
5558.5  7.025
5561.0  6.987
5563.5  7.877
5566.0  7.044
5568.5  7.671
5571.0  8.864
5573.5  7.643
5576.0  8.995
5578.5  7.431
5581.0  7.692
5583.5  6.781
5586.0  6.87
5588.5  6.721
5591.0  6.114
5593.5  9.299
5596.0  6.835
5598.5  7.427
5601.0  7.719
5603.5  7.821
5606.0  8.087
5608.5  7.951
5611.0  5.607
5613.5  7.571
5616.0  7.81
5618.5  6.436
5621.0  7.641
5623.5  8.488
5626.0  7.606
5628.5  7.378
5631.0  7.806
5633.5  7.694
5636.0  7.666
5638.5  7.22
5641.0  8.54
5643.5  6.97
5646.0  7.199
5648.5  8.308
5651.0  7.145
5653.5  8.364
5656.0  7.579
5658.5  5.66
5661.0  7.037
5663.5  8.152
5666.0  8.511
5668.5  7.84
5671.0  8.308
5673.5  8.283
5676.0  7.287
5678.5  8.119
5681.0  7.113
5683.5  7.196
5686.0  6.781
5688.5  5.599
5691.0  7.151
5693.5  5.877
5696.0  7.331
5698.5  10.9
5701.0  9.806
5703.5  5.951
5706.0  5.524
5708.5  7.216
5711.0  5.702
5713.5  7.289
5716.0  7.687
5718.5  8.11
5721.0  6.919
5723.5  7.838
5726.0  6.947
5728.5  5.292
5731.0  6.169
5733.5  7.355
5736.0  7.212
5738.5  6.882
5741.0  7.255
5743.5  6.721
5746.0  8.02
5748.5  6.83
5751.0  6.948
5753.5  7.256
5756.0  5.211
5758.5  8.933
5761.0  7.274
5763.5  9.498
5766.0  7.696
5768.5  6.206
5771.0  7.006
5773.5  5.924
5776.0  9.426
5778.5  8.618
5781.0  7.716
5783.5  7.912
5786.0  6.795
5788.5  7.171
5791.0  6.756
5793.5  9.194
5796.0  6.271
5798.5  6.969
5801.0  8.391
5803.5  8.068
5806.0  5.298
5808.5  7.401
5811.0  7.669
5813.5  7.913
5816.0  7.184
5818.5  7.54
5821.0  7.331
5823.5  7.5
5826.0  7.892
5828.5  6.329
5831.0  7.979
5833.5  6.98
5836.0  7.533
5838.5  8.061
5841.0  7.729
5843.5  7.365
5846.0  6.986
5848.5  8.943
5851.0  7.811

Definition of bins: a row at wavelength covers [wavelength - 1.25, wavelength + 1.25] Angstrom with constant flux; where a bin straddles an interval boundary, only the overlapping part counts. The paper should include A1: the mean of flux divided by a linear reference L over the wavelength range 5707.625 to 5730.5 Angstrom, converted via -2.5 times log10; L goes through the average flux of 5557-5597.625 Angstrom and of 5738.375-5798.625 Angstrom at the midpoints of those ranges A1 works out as 0.07 mag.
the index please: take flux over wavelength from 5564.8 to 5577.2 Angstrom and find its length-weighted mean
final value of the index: 8.04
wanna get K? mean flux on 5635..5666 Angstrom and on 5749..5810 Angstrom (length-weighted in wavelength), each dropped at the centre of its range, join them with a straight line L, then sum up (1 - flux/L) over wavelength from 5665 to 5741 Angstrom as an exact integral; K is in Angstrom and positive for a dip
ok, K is 2.1 Angstrom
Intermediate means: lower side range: 7.53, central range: 7.27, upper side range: 7.41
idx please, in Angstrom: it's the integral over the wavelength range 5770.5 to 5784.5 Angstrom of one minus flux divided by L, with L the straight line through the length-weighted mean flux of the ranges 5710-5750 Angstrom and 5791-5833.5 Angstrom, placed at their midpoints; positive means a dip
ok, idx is -1.1 Angstrom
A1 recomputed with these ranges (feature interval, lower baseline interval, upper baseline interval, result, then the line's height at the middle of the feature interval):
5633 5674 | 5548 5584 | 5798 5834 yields -0.028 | 7.47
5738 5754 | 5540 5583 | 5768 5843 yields 0.046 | 7.45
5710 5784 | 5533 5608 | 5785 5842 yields 0.023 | 7.42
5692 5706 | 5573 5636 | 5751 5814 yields -0.038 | 7.47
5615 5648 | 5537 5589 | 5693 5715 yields -0.027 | 7.4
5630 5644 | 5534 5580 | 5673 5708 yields -0.038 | 7.42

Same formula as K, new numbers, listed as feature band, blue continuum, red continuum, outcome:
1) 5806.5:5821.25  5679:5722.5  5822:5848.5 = 0.10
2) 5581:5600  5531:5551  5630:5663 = 0.77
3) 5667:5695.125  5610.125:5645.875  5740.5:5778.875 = 0.75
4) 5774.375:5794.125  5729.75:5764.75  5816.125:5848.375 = -1.39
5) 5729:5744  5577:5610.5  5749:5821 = 1.14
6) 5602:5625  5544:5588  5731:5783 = -0.22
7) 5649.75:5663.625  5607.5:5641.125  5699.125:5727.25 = 0.29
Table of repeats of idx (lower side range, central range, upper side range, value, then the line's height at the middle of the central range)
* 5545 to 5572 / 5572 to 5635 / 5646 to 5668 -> -0.3 Angstrom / 7.47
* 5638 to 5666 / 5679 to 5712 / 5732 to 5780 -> 1.5 Angstrom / 7.46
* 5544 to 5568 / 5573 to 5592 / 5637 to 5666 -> 0.0 Angstrom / 7.3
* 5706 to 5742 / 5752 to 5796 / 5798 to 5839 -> -2.1 Angstrom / 7.19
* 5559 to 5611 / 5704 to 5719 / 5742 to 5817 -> 1.3 Angstrom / 7.45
